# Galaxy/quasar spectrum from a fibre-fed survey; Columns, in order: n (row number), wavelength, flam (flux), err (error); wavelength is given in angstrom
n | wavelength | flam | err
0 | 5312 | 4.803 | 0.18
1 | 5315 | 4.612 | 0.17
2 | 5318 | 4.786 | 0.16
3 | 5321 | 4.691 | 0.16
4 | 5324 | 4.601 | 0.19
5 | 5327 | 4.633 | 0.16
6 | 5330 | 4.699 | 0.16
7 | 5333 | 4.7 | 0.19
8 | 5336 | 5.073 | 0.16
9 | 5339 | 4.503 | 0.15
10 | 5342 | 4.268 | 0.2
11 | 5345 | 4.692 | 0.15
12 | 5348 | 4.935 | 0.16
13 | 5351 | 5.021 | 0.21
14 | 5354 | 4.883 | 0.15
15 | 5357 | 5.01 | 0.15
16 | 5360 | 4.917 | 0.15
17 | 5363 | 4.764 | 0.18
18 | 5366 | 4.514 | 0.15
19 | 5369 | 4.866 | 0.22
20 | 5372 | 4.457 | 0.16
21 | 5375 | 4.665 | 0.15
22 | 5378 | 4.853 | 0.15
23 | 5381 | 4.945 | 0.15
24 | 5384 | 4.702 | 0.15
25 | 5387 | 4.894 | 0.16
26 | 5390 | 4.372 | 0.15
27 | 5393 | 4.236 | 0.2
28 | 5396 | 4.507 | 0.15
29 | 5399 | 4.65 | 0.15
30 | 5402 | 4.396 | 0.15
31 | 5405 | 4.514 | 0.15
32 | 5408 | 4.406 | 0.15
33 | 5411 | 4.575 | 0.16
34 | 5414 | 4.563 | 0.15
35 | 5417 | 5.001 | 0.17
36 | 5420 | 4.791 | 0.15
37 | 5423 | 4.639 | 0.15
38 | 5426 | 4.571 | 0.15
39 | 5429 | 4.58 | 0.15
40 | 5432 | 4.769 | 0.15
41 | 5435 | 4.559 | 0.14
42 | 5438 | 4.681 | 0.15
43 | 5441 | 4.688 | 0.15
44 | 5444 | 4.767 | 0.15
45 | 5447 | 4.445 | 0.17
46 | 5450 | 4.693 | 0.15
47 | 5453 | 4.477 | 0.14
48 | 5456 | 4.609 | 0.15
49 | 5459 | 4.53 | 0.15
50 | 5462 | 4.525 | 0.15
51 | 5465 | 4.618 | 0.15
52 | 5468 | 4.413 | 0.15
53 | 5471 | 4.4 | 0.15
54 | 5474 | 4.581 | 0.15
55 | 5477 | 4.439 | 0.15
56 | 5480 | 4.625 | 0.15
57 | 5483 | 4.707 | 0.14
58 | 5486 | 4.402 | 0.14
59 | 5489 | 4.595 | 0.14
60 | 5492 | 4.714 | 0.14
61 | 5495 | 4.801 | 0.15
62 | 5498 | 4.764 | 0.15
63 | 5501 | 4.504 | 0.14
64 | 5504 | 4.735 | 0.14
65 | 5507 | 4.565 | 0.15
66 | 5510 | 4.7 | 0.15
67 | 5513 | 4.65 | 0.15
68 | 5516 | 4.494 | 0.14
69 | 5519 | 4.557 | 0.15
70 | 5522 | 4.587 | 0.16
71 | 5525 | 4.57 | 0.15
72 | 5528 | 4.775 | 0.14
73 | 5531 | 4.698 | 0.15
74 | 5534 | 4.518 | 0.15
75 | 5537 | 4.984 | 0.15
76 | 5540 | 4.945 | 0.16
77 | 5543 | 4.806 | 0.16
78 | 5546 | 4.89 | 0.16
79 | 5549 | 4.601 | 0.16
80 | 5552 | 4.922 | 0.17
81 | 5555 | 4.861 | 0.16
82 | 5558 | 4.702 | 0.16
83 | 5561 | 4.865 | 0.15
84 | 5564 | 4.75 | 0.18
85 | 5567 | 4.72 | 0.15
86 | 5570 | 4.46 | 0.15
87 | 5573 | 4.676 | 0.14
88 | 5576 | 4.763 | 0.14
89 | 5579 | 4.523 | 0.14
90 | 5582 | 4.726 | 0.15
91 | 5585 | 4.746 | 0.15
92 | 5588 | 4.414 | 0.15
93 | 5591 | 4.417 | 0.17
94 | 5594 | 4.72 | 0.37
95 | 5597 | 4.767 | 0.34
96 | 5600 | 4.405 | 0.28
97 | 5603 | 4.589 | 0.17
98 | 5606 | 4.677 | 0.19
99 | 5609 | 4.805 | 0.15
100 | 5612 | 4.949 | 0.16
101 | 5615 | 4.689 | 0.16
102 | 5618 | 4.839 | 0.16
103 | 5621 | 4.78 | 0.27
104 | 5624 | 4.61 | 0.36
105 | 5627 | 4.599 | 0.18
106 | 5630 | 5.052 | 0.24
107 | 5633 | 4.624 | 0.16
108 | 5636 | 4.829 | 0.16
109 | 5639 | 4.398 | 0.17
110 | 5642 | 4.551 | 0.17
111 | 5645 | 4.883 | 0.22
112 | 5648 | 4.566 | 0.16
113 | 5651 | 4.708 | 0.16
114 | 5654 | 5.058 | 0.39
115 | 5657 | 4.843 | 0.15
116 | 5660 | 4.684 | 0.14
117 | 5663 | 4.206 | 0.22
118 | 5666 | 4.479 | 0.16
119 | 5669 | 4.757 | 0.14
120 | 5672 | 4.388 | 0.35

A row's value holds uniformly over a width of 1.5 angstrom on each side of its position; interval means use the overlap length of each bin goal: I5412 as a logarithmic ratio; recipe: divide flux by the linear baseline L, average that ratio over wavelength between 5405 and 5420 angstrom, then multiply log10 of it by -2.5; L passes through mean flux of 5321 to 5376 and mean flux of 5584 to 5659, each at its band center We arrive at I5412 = 0.02 mag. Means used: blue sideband 4.73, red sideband 4.7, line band 4.64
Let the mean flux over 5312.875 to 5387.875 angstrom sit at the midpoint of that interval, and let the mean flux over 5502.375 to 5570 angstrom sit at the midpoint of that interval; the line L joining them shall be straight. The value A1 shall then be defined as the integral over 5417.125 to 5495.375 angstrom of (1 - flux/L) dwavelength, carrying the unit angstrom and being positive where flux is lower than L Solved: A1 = 2.1 angstrom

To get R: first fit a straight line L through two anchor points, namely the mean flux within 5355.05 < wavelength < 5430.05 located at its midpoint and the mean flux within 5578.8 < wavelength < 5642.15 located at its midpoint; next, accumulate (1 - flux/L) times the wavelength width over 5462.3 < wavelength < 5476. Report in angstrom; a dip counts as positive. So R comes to 0.5 angstrom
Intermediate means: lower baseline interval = 4.66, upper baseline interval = 4.67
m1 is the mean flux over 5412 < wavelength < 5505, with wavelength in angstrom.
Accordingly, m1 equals 4.62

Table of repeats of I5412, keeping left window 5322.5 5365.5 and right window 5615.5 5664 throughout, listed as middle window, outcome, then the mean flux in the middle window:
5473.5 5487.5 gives 0.04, 4.55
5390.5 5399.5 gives 0.07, 4.43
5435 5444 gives 0.01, 4.68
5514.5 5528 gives 0.04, 4.58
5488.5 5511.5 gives 0.01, 4.68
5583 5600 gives 0.03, 4.6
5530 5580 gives -0.01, 4.75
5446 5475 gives 0.05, 4.53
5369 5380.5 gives 0.01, 4.71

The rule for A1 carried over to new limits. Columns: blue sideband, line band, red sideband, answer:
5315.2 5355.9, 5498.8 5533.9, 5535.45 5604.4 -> 0.68 angstrom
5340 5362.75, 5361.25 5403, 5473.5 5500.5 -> 1.15 angstrom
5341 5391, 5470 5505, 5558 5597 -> 0.69 angstrom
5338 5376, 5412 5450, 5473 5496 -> -0.10 angstrom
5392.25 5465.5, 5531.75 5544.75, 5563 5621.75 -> -0.46 angstrom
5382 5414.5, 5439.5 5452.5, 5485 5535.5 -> -0.17 angstrom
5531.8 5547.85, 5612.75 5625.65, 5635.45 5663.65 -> -0.06 angstrom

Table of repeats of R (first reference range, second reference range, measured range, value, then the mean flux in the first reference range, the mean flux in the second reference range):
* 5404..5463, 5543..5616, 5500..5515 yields 0.1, 4.62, 4.7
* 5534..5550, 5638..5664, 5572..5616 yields 0.8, 4.82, 4.67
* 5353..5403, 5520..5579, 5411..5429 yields 0.0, 4.69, 4.73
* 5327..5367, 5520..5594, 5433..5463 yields 0.9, 4.77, 4.7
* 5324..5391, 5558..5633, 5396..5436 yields 1.0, 4.74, 4.69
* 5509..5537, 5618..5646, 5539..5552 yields -0.5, 4.63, 4.71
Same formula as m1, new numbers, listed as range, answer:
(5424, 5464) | 4.61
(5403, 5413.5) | 4.5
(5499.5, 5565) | 4.71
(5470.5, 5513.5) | 4.62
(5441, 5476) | 4.56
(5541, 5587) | 4.73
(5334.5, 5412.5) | 4.68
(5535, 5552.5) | 4.84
